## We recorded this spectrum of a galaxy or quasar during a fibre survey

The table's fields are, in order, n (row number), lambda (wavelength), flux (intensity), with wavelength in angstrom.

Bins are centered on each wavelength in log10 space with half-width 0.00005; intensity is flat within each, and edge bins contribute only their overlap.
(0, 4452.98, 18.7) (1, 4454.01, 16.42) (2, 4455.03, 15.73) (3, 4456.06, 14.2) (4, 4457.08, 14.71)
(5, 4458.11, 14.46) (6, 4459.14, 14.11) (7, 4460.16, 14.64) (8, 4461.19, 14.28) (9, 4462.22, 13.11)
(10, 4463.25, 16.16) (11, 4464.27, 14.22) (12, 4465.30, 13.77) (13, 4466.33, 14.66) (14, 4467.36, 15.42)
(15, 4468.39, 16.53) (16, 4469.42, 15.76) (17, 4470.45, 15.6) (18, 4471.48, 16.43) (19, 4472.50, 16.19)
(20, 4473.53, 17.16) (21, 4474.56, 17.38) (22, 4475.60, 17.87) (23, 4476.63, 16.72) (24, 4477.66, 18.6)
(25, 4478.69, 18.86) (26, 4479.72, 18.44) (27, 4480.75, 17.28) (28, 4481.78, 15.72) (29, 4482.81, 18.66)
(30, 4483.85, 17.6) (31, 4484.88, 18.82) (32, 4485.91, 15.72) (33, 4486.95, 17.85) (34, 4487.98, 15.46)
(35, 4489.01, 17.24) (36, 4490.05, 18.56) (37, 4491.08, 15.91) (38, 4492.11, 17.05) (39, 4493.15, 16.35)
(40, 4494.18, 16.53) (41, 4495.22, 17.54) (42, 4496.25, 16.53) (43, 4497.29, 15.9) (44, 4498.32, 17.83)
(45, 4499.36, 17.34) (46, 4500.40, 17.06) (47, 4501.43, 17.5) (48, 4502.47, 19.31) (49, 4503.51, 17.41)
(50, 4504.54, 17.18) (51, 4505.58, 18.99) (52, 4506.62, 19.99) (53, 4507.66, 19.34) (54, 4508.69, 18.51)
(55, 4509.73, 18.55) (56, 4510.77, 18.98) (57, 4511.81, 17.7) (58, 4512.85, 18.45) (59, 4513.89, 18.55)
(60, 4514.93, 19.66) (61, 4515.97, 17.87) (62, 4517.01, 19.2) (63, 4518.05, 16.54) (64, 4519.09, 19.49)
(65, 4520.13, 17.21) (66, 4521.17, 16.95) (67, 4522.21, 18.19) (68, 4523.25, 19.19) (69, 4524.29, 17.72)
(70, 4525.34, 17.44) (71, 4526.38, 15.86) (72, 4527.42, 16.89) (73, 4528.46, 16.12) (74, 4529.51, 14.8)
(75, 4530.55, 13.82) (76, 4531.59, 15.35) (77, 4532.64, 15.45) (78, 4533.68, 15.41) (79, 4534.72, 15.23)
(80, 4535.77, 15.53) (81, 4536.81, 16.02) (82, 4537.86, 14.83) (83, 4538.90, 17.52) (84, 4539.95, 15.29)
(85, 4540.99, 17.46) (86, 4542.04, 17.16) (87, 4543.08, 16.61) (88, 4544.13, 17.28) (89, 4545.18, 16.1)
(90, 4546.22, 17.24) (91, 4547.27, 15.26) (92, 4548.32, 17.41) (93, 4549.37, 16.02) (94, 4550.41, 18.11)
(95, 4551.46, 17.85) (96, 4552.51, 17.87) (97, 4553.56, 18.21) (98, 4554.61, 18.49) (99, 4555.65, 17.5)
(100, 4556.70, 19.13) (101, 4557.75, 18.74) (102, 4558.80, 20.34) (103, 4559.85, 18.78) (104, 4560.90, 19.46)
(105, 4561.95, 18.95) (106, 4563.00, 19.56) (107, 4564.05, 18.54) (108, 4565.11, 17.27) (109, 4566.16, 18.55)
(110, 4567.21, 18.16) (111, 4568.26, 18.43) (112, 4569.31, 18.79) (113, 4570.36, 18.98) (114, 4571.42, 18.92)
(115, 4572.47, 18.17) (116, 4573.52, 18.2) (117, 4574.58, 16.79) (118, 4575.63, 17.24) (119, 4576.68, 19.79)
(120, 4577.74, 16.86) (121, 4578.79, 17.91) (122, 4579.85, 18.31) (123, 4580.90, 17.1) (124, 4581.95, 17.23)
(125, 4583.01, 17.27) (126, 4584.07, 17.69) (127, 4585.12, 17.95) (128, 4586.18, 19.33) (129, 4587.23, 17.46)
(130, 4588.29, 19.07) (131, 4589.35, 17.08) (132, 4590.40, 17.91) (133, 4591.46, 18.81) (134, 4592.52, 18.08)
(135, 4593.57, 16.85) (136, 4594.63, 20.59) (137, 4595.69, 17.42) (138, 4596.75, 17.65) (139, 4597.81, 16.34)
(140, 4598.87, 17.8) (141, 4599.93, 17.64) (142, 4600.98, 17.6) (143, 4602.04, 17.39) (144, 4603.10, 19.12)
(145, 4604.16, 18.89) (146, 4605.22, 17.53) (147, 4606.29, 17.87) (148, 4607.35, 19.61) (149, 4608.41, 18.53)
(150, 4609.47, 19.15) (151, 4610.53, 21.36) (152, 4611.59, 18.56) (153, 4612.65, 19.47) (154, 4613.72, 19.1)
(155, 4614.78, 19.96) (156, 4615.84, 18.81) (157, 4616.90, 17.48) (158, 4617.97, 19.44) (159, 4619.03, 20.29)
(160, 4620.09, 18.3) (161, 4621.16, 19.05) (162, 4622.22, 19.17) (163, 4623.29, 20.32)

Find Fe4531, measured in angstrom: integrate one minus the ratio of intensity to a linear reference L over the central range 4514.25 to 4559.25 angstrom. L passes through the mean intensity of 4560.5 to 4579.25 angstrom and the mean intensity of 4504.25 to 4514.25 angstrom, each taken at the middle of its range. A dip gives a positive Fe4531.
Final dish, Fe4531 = 3.5 angstrom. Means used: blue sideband 18.6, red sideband 18.4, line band 17.1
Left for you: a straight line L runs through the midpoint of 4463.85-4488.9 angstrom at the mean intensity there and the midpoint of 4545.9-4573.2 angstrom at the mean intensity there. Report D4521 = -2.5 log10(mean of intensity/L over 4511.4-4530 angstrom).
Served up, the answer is -0.01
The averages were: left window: 16.7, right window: 18.3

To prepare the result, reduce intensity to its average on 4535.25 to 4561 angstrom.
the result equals 17.3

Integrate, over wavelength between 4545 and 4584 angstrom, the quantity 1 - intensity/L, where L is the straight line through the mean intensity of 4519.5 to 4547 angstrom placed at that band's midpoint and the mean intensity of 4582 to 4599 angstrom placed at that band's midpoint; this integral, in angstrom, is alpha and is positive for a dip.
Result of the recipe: -1.85 angstrom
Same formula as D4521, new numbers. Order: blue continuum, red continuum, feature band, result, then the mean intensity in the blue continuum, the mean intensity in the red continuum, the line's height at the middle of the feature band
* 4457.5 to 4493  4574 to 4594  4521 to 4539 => 0.06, 16.4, 17.8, 17.1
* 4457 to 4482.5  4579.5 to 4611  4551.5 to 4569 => -0.06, 16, 18.2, 17.5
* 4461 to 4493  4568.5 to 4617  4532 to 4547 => 0.08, 16.6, 18.3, 17.5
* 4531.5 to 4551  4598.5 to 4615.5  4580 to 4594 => 0.01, 16.3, 18.7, 18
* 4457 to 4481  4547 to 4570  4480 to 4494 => -0.05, 15.9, 18.3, 16.4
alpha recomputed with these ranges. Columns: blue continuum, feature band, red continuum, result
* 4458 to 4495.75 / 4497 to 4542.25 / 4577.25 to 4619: -0.6 angstrom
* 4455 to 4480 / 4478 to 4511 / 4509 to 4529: -1.4 angstrom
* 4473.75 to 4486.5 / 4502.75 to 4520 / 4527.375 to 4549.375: -1.8 angstrom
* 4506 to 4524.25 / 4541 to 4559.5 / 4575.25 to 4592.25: 0.6 angstrom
